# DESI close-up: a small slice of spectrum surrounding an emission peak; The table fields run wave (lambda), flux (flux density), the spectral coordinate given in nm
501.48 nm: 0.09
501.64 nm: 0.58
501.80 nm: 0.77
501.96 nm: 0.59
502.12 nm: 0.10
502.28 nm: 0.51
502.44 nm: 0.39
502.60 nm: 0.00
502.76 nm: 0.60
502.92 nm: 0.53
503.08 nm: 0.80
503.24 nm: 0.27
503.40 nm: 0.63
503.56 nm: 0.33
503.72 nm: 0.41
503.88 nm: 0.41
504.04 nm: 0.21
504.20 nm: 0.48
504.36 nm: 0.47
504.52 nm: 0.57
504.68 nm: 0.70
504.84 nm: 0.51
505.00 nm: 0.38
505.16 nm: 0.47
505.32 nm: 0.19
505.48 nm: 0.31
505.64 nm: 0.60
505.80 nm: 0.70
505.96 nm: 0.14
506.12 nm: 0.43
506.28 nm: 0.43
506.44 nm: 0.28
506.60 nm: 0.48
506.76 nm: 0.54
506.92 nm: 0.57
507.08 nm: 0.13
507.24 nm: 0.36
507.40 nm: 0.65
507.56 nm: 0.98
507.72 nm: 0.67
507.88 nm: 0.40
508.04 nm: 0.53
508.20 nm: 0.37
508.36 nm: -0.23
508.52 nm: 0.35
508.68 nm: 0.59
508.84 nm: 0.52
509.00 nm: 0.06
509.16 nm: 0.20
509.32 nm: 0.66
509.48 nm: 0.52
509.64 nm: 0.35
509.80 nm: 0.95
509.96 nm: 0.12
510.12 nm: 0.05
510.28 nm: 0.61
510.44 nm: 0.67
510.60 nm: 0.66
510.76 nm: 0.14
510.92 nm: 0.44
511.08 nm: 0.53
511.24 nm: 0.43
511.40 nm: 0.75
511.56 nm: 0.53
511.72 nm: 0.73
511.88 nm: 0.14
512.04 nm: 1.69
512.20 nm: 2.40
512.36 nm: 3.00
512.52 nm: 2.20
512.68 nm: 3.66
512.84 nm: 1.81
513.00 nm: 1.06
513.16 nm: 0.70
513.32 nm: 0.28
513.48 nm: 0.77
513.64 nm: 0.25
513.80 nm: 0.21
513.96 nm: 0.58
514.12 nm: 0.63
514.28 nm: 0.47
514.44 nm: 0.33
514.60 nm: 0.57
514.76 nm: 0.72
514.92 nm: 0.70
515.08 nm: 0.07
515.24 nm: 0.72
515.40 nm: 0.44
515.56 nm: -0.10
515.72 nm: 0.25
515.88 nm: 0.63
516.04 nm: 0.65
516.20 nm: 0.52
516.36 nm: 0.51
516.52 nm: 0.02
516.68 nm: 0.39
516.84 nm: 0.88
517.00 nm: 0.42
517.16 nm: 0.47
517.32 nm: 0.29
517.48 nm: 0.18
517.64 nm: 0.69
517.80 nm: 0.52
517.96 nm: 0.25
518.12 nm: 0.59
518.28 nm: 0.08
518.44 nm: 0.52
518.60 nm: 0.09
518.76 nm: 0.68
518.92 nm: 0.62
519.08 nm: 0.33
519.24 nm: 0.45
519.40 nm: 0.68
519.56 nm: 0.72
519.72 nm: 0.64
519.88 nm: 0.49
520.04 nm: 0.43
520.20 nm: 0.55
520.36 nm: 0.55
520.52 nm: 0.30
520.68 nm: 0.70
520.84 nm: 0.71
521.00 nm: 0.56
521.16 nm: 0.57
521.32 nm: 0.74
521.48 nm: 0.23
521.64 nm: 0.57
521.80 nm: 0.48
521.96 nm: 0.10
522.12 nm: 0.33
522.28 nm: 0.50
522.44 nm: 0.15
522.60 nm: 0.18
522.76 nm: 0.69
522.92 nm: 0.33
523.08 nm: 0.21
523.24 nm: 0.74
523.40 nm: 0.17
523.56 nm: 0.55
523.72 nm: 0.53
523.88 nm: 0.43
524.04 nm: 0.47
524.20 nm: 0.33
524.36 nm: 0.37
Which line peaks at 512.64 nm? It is [O II]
